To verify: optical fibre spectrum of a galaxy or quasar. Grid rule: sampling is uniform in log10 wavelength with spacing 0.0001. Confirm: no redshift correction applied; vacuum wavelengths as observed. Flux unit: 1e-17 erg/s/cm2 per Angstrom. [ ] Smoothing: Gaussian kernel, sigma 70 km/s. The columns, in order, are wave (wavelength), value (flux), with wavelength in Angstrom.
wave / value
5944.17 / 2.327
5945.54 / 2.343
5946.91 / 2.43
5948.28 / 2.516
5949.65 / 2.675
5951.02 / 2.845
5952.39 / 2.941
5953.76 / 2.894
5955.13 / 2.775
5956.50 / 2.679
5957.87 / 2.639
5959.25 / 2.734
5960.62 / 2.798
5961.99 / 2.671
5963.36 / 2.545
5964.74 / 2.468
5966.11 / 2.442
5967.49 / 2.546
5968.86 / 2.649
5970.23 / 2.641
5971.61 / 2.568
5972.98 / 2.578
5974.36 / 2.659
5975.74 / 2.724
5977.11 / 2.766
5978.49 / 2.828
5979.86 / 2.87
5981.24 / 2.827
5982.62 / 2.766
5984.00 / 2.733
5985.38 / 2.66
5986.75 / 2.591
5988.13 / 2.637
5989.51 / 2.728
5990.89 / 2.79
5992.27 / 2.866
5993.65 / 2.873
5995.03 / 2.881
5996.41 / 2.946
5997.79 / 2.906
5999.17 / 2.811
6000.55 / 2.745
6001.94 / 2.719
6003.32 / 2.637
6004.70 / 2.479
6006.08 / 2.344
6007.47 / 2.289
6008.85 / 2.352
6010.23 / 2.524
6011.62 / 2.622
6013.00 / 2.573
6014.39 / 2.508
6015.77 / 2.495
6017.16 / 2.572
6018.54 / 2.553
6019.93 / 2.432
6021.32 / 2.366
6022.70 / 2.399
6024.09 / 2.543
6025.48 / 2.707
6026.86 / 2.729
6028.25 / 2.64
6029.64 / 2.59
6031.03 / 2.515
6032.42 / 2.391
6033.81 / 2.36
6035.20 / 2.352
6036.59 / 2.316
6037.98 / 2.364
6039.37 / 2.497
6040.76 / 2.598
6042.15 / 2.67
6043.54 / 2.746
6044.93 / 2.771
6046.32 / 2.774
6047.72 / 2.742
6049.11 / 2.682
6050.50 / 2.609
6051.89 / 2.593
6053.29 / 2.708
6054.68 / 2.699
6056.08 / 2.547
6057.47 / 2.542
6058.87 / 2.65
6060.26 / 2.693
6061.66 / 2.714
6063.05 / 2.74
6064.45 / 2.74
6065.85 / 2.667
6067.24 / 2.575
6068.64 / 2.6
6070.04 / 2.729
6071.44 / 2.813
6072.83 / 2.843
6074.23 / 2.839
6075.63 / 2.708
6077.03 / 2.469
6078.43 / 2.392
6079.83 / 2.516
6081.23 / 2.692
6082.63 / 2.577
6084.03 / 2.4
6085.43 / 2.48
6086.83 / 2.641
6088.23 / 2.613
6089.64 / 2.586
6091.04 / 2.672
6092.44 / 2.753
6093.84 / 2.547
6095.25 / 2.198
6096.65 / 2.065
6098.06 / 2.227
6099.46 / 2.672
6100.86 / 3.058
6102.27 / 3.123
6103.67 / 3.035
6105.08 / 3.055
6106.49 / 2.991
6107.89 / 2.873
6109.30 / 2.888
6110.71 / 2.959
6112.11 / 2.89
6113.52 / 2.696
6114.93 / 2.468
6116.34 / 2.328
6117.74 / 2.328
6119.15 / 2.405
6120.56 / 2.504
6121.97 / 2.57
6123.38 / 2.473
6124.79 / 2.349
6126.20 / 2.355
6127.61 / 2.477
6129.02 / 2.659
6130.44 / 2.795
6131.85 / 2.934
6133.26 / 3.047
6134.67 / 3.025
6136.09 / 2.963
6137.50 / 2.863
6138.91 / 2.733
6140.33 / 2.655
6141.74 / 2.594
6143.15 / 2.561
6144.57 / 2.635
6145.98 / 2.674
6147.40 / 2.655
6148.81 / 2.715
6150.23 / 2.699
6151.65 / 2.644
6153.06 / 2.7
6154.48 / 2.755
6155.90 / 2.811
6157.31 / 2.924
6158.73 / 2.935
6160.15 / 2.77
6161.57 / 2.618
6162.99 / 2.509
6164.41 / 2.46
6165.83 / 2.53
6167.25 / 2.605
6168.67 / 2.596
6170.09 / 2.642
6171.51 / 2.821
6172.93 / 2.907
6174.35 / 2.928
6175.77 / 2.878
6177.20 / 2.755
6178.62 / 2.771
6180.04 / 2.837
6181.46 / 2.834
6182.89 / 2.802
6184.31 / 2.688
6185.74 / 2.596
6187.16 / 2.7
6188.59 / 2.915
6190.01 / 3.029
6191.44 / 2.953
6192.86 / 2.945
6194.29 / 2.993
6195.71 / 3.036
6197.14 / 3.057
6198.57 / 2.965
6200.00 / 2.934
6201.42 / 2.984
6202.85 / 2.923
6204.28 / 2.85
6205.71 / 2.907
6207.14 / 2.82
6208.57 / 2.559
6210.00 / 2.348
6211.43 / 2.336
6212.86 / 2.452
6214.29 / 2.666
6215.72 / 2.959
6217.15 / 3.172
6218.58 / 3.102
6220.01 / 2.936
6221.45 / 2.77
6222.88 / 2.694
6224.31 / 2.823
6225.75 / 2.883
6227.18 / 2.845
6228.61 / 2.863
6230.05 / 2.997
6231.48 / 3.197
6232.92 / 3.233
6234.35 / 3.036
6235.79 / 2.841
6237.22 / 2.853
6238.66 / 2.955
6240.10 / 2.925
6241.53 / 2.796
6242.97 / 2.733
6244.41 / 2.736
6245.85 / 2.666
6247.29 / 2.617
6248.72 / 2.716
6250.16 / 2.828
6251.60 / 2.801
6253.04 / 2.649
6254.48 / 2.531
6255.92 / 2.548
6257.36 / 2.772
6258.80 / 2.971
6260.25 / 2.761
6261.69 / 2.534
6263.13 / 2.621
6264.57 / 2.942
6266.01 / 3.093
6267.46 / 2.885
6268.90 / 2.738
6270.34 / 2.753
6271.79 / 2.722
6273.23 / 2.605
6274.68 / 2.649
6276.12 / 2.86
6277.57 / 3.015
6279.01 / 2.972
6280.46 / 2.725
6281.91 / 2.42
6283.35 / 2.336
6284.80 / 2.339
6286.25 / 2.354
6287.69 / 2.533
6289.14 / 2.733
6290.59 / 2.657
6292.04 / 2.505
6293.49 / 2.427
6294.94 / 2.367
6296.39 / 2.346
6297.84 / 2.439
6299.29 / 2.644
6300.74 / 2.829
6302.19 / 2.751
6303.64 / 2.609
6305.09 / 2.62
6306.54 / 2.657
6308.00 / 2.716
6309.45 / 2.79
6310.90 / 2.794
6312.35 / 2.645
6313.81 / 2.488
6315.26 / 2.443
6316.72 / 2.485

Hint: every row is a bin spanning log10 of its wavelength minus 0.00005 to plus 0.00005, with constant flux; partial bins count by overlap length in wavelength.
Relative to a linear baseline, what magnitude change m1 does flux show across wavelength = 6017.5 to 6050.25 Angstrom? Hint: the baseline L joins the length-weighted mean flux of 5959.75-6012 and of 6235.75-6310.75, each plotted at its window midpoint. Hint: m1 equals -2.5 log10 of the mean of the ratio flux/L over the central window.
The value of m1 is 0.05 mag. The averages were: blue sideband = 2.67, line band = 2.56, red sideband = 2.69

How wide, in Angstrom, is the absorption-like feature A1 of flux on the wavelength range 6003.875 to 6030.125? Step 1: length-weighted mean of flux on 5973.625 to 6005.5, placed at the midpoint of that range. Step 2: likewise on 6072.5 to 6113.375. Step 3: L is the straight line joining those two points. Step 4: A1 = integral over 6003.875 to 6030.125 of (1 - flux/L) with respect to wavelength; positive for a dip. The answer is 2.2 Angstrom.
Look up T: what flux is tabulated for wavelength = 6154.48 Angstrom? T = 2.755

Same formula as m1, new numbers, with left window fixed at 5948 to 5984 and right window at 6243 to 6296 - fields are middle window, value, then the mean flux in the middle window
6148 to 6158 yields -0.03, 2.75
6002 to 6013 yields 0.09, 2.49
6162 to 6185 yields -0.02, 2.72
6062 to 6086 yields 0.02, 2.64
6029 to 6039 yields 0.12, 2.41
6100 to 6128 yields 0.00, 2.69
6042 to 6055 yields 0.00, 2.7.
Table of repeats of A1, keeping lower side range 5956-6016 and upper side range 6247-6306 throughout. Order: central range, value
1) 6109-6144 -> 0.1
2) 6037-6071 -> 0.2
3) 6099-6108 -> -1.1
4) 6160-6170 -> 0.3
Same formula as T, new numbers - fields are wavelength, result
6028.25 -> 2.64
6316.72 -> 2.485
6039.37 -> 2.497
